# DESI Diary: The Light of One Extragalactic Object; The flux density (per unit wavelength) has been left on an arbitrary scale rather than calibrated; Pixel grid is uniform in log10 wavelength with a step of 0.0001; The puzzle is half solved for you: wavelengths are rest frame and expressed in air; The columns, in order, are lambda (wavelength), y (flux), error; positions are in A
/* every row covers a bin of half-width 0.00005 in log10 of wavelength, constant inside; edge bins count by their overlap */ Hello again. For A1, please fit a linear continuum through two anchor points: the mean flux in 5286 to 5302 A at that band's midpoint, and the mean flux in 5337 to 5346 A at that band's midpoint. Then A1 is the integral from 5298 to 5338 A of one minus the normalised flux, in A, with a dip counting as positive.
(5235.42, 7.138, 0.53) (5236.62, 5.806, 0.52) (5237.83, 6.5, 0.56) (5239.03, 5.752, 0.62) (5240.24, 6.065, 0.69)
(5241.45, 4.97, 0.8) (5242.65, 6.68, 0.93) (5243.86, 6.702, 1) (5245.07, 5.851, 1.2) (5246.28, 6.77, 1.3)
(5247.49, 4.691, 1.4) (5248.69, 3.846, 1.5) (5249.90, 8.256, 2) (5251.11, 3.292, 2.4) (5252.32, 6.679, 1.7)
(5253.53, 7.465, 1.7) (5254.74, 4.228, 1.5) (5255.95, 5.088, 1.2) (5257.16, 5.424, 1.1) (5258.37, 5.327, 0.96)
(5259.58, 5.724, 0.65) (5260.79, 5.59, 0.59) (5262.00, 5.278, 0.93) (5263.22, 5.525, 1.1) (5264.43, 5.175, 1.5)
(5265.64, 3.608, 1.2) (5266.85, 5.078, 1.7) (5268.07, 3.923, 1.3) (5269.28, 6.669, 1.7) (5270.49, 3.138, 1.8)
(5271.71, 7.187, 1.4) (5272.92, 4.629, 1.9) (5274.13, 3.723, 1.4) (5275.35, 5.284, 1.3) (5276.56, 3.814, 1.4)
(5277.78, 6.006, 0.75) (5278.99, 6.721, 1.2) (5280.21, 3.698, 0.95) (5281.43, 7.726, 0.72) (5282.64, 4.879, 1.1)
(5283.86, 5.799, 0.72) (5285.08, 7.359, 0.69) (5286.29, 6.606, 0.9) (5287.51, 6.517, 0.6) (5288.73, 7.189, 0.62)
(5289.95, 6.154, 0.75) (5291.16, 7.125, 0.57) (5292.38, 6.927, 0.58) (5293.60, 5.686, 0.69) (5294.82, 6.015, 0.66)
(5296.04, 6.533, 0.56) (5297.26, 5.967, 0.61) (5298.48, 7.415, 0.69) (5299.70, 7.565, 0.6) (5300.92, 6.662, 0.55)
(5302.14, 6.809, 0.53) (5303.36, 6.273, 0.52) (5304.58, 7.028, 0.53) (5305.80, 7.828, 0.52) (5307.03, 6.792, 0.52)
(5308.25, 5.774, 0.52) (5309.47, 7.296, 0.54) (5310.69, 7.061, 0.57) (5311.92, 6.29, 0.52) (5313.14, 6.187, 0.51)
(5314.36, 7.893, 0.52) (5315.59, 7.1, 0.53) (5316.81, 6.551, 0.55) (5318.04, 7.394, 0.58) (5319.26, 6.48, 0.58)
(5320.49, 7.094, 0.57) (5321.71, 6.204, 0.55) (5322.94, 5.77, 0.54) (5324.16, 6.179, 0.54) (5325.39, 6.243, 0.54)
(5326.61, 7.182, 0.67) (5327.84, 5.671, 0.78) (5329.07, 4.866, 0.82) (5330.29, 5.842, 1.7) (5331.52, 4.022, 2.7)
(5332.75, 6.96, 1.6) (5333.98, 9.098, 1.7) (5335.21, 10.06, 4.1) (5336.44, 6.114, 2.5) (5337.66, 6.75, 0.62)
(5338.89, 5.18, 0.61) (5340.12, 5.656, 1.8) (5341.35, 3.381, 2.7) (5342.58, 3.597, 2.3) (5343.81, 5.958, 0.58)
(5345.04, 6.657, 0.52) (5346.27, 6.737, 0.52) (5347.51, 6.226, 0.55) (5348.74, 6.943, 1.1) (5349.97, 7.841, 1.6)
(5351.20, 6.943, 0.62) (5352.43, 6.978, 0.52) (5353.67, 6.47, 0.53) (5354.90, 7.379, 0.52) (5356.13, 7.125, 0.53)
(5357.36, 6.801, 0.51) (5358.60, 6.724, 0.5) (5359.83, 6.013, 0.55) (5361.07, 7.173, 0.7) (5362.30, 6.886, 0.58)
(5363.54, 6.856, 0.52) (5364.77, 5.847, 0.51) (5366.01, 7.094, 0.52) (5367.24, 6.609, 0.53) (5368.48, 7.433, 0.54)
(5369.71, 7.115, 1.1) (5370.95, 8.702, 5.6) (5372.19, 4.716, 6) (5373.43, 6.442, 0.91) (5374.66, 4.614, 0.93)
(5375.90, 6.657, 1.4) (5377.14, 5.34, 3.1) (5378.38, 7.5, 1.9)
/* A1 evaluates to -5.0 A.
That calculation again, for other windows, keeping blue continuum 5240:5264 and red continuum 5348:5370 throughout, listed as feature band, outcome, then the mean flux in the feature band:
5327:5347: 1.8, 6.05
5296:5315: -1.7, 6.84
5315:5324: -0.3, 6.63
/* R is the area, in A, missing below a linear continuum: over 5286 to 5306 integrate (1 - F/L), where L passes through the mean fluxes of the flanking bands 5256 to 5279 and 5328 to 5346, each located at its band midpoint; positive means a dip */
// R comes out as -4.5 A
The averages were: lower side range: 5.11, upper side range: 6.02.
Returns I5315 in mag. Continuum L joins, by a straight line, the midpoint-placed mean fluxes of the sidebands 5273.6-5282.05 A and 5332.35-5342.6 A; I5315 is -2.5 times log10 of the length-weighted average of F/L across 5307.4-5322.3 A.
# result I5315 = -0.13 mag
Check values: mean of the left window 5.29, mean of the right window 6.46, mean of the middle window 6.78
